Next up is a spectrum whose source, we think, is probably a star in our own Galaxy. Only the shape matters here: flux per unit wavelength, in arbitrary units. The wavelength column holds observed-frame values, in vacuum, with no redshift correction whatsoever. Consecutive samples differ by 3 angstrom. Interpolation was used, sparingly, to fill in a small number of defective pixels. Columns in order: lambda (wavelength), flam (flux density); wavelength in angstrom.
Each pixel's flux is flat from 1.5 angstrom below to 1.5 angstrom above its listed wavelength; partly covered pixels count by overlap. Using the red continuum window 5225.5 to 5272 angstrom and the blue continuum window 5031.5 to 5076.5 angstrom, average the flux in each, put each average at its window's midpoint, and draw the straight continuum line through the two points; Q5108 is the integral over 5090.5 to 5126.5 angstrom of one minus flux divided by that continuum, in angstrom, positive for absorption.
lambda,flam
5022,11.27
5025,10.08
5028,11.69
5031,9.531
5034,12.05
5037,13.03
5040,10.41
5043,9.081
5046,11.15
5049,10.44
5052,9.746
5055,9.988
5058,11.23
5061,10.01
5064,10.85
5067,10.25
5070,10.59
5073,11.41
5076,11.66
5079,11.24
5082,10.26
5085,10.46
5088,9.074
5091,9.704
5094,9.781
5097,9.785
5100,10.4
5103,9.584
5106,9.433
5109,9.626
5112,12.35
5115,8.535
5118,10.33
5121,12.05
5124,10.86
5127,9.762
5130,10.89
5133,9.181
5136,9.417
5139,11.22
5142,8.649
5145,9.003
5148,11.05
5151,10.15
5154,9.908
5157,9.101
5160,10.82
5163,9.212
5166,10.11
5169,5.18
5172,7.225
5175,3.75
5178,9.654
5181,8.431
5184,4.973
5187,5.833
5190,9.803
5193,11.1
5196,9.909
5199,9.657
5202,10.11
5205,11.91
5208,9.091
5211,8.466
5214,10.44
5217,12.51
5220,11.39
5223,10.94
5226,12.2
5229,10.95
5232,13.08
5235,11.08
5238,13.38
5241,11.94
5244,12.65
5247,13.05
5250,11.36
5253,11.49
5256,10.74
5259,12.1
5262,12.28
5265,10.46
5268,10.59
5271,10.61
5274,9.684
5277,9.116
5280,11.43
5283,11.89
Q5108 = 2.69 angstrom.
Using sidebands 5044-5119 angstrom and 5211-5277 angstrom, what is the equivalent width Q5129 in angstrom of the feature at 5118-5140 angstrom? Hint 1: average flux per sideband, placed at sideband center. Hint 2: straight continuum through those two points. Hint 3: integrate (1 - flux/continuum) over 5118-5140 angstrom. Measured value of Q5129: 0.4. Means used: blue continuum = 10.3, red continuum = 11.4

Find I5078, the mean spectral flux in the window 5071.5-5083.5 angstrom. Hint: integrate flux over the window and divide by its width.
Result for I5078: 11.1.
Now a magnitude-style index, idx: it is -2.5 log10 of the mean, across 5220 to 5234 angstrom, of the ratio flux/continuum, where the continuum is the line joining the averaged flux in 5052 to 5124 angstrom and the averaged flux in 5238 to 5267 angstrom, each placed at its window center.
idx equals -0.01 mag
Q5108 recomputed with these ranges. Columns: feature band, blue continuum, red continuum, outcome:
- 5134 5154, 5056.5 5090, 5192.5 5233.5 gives 1.6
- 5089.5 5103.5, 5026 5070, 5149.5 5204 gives 0.0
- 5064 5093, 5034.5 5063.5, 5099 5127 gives -0.1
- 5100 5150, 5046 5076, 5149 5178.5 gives -4.5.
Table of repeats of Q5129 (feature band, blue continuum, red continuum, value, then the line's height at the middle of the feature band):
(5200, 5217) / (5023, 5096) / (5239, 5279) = 1.3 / 11.1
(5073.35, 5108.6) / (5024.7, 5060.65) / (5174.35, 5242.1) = 1.3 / 10.5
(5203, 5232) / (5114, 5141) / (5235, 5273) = 0.7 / 11.3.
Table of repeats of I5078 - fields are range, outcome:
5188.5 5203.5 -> 10.1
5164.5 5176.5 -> 6.57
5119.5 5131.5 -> 10.9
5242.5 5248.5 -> 12.9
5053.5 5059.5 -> 10.6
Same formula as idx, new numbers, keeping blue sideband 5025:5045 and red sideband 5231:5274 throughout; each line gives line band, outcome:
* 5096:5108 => 0.14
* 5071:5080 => -0.03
